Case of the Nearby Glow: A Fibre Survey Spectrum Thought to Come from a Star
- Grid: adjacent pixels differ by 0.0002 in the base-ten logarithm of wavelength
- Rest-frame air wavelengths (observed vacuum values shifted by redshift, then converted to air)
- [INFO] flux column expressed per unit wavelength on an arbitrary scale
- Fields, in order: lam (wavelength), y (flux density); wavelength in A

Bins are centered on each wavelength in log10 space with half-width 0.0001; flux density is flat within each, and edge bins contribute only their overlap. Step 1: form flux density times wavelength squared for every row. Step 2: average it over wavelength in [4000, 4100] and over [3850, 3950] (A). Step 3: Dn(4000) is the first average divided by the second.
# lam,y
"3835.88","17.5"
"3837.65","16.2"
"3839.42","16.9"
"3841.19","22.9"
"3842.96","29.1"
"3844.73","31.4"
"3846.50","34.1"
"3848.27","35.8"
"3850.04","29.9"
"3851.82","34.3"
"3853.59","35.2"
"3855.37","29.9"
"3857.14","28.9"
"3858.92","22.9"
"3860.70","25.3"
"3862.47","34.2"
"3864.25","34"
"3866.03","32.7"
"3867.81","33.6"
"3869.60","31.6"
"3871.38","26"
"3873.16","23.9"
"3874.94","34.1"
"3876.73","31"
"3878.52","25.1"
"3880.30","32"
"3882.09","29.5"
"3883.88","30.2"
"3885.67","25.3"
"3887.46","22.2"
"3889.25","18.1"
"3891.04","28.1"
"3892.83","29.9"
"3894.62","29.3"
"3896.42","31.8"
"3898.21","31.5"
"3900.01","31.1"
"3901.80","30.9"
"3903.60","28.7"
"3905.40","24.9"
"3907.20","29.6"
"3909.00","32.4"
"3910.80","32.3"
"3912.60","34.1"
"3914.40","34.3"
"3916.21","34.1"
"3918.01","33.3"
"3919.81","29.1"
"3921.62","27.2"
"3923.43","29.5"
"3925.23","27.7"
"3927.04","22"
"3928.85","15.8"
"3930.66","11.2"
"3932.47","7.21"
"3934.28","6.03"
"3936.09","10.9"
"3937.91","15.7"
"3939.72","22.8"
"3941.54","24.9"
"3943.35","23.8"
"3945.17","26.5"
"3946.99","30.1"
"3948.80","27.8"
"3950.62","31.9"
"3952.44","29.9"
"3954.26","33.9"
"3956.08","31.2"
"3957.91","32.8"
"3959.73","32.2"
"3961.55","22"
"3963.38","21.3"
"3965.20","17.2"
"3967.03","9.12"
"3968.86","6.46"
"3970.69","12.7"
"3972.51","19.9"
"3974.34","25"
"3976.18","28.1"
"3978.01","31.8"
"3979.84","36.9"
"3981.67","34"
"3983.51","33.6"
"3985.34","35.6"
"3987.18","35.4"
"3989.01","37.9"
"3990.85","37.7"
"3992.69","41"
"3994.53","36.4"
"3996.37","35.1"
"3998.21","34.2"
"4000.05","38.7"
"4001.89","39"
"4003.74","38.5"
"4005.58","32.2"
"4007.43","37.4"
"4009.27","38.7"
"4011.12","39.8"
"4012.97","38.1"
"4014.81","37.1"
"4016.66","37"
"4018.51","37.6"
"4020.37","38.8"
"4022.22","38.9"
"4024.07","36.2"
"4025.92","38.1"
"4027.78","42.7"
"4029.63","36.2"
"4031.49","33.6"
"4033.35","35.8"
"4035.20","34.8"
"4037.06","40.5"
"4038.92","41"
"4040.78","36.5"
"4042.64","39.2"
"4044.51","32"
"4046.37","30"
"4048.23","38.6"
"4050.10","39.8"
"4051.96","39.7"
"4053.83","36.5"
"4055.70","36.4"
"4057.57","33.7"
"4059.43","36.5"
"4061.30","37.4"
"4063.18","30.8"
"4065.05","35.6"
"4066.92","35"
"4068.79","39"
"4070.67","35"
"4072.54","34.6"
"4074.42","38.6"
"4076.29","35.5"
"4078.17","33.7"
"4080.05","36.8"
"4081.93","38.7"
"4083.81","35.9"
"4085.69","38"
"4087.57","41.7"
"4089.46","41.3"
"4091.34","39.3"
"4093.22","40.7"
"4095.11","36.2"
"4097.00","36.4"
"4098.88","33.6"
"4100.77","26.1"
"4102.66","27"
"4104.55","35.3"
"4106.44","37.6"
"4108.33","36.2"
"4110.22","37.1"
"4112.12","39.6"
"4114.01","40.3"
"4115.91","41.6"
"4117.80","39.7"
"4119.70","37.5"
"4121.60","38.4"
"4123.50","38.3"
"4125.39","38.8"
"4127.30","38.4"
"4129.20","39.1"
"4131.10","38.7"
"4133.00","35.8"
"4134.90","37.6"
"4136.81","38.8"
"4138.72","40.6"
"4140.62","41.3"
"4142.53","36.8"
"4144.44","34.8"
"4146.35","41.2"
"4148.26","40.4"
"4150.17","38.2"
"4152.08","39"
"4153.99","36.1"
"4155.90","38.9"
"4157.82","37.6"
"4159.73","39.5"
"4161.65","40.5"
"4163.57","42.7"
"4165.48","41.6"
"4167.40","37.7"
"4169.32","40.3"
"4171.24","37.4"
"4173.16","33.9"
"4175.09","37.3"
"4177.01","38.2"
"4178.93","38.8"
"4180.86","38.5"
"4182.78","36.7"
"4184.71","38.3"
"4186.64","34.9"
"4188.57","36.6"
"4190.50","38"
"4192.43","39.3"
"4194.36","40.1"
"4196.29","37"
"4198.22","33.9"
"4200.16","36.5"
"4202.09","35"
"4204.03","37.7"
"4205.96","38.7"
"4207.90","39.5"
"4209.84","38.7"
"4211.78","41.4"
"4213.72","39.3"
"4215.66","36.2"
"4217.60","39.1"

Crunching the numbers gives 1.47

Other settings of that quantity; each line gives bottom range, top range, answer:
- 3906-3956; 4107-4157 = 1.68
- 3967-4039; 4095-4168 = 1.17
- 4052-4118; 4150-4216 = 1.10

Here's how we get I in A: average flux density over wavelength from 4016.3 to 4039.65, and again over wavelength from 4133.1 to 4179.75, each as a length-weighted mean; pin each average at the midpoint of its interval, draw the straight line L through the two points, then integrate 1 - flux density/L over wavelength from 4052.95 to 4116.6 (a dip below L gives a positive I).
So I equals 3.0 A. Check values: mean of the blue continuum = 37.8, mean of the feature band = 36.4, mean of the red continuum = 38.7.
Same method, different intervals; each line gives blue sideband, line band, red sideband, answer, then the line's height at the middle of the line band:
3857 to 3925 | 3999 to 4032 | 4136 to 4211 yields -4.32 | 33.4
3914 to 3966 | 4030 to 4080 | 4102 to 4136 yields -4.89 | 33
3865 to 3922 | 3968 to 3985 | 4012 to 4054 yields 4.22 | 34.2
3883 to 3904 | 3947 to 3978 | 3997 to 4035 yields 8.35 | 33.3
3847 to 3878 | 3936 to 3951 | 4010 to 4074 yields 4.15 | 33.5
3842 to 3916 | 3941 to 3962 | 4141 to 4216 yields 1.87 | 32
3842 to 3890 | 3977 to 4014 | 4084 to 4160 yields -3.06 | 33.8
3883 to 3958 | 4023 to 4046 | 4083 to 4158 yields -2.95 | 32.9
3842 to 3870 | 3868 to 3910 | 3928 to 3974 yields -1.45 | 27.8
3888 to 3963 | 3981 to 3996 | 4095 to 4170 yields -3.26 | 29.9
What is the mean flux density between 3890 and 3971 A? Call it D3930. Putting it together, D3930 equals 25.3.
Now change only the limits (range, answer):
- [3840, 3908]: 29.4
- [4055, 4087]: 36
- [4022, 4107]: 36.4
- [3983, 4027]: 37.3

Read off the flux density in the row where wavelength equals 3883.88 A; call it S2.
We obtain 30.2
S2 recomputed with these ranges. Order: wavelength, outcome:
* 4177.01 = 38.2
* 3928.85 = 15.8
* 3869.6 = 31.6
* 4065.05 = 35.6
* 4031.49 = 33.6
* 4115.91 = 41.6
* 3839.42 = 16.9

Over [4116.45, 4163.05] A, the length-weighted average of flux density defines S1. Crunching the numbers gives 38.6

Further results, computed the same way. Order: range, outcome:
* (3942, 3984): 25.9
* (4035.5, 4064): 36.5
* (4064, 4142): 37.3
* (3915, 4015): 28.1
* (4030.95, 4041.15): 37.2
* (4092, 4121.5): 36.4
